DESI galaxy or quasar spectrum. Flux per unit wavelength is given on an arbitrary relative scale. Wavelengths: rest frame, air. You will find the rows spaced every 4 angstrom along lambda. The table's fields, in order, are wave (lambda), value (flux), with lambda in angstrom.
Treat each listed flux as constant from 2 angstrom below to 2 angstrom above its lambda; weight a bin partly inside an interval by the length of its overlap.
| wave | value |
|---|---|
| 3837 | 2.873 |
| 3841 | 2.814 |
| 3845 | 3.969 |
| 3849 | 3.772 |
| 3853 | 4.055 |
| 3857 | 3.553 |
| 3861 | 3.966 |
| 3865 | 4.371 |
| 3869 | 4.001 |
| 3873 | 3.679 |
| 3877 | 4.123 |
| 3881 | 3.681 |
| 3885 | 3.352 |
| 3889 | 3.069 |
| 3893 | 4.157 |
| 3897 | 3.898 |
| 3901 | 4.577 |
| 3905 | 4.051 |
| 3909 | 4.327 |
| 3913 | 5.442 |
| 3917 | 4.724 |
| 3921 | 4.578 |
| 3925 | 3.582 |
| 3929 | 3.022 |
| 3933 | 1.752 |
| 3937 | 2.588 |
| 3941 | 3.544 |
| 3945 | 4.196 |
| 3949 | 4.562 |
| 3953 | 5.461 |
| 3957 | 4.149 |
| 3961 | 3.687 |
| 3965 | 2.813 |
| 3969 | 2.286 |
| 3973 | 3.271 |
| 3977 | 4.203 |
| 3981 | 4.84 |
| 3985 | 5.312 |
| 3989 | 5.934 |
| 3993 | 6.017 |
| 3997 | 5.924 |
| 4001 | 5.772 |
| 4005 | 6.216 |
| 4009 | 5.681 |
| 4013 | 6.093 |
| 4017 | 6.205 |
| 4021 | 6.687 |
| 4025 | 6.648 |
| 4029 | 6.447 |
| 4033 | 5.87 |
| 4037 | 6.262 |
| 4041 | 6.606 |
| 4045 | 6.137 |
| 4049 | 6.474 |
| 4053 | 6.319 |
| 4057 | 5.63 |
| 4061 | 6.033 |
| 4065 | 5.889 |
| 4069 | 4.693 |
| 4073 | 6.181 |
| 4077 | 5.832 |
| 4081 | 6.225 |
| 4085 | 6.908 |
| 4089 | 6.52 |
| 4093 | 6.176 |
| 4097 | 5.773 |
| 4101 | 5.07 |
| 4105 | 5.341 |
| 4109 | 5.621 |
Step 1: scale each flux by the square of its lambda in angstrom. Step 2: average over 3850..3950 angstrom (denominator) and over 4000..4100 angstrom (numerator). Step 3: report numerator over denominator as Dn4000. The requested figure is 1.7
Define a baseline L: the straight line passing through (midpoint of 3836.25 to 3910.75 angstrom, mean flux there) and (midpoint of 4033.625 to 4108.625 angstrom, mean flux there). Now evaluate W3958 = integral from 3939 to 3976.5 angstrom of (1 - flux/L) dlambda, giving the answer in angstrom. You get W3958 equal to 7.4 angstrom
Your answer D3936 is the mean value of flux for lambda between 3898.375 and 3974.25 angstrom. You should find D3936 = 3.83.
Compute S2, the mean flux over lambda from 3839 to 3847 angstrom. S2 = 3.39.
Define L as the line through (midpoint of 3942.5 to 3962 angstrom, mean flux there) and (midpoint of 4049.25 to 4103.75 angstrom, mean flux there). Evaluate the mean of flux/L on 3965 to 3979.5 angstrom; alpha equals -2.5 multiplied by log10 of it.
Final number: 0.40 mag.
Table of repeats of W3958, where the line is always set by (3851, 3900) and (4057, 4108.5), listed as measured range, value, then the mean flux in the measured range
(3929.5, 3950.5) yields 5.7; 3.28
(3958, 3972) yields 5.0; 3.04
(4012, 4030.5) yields -4.1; 6.43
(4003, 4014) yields -1.8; 5.99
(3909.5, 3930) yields -0.3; 4.33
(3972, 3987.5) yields 1.1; 4.53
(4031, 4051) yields -3.0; 6.27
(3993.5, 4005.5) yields -2.1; 5.95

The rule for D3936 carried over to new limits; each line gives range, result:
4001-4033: 6.22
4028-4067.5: 6.14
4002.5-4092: 6.16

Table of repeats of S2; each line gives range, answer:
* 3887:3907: 3.95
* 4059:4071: 5.54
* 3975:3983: 4.52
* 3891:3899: 4.03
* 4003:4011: 5.95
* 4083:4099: 6.34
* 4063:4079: 5.65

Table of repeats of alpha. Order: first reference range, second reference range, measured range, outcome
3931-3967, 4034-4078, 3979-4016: -0.219 mag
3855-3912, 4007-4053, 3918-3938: 0.396 mag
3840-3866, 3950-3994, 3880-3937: 0.058 mag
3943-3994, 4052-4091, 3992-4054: -0.190 mag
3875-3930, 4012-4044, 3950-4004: 0.180 mag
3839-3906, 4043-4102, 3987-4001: -0.153 mag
